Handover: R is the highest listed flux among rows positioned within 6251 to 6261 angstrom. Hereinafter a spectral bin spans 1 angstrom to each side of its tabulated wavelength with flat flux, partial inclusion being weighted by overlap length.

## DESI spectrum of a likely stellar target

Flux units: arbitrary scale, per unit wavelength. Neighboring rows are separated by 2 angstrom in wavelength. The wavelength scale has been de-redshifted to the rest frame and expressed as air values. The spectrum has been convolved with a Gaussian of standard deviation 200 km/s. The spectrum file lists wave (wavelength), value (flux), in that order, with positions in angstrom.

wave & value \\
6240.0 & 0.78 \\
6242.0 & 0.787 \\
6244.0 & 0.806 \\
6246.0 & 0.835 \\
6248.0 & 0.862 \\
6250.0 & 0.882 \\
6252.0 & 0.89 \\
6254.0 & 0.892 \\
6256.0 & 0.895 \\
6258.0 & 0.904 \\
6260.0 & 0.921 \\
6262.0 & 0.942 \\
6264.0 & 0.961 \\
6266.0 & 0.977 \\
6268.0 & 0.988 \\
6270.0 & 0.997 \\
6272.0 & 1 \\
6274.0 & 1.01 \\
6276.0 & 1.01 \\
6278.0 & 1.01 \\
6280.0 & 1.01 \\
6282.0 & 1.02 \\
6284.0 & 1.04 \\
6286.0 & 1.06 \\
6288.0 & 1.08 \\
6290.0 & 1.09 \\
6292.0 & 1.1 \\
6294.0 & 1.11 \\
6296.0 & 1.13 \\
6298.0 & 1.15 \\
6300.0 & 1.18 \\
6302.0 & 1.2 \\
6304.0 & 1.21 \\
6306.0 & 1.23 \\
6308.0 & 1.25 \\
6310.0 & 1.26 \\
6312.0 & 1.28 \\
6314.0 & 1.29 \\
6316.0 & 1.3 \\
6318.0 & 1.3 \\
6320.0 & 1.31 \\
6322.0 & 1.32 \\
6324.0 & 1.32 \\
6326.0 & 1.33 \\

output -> 0.921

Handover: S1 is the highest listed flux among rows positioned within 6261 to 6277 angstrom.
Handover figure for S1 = 1.01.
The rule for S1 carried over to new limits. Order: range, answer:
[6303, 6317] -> 1.3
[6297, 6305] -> 1.21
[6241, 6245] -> 0.806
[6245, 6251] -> 0.882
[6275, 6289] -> 1.08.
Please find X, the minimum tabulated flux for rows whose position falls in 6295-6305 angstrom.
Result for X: 1.13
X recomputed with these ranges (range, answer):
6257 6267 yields 0.904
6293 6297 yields 1.11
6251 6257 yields 0.89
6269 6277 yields 0.997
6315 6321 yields 1.3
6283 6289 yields 1.04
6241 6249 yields 0.787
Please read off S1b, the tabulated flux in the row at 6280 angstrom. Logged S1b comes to 1.01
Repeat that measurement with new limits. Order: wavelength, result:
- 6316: 1.3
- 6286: 1.06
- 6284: 1.04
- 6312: 1.28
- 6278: 1.01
